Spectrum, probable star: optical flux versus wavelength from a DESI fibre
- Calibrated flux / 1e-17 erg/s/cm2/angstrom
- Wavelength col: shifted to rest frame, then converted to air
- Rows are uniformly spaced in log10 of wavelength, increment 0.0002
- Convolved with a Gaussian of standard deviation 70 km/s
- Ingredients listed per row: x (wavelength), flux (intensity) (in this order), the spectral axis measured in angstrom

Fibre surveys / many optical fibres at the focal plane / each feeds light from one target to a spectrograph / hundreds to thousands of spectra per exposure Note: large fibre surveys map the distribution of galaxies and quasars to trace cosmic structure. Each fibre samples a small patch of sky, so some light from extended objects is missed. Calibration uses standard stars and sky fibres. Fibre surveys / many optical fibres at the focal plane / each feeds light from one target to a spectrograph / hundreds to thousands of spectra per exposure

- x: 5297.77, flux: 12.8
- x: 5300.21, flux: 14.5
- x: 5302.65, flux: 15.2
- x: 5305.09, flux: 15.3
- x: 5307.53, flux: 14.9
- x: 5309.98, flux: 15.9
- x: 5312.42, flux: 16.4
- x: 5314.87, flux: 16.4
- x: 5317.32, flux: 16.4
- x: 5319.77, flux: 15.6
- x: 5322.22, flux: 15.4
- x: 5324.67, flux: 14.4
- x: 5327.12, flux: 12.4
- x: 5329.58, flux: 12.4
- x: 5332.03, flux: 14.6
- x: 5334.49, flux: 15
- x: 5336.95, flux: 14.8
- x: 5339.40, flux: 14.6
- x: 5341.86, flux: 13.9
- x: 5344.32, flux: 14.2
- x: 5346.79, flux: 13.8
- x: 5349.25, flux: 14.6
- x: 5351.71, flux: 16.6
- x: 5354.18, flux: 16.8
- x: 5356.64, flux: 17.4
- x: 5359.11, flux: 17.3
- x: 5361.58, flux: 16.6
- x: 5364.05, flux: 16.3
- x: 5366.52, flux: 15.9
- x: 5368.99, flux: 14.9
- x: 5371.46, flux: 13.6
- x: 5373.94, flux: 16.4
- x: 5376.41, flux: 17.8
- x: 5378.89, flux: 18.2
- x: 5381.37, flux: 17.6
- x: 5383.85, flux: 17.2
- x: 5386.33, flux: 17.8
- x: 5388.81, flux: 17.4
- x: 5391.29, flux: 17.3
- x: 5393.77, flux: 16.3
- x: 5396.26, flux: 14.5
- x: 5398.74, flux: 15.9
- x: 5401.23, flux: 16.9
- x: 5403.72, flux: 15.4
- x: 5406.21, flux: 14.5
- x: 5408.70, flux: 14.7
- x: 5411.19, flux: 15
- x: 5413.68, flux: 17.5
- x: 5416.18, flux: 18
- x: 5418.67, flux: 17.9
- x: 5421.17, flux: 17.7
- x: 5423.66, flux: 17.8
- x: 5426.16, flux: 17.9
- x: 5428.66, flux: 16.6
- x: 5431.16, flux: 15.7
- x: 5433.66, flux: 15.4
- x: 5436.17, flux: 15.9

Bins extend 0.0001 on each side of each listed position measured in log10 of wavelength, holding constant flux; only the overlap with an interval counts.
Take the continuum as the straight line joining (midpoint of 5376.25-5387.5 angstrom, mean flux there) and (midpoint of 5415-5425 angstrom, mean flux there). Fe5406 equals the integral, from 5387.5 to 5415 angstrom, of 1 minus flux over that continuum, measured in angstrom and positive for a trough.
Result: 2.82 angstrom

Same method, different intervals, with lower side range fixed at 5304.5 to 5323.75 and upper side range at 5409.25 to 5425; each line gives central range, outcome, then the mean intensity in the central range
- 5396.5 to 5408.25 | 1.0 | 15.5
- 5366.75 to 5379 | 0.5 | 16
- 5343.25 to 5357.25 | 0.7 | 15.5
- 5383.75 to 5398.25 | 0.1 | 16.7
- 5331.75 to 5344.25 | 1.2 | 14.5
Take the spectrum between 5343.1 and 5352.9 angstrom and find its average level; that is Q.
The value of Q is 14.8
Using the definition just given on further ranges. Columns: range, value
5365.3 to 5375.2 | 15.2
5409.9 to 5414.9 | 16.2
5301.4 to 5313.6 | 15.5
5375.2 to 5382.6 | 17.9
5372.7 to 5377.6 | 17.1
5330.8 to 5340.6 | 14.8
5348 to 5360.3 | 16.5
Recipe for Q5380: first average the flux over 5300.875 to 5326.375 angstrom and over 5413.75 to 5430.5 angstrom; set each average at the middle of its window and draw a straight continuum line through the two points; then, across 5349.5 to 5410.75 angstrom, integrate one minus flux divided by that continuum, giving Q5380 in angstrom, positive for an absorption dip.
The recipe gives 1.5 angstrom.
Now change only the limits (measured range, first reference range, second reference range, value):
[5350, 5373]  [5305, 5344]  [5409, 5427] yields -0.5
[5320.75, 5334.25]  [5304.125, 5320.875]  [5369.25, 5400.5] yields 1.7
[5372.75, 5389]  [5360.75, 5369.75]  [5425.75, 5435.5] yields -1.5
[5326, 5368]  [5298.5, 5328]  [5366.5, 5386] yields 2.1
